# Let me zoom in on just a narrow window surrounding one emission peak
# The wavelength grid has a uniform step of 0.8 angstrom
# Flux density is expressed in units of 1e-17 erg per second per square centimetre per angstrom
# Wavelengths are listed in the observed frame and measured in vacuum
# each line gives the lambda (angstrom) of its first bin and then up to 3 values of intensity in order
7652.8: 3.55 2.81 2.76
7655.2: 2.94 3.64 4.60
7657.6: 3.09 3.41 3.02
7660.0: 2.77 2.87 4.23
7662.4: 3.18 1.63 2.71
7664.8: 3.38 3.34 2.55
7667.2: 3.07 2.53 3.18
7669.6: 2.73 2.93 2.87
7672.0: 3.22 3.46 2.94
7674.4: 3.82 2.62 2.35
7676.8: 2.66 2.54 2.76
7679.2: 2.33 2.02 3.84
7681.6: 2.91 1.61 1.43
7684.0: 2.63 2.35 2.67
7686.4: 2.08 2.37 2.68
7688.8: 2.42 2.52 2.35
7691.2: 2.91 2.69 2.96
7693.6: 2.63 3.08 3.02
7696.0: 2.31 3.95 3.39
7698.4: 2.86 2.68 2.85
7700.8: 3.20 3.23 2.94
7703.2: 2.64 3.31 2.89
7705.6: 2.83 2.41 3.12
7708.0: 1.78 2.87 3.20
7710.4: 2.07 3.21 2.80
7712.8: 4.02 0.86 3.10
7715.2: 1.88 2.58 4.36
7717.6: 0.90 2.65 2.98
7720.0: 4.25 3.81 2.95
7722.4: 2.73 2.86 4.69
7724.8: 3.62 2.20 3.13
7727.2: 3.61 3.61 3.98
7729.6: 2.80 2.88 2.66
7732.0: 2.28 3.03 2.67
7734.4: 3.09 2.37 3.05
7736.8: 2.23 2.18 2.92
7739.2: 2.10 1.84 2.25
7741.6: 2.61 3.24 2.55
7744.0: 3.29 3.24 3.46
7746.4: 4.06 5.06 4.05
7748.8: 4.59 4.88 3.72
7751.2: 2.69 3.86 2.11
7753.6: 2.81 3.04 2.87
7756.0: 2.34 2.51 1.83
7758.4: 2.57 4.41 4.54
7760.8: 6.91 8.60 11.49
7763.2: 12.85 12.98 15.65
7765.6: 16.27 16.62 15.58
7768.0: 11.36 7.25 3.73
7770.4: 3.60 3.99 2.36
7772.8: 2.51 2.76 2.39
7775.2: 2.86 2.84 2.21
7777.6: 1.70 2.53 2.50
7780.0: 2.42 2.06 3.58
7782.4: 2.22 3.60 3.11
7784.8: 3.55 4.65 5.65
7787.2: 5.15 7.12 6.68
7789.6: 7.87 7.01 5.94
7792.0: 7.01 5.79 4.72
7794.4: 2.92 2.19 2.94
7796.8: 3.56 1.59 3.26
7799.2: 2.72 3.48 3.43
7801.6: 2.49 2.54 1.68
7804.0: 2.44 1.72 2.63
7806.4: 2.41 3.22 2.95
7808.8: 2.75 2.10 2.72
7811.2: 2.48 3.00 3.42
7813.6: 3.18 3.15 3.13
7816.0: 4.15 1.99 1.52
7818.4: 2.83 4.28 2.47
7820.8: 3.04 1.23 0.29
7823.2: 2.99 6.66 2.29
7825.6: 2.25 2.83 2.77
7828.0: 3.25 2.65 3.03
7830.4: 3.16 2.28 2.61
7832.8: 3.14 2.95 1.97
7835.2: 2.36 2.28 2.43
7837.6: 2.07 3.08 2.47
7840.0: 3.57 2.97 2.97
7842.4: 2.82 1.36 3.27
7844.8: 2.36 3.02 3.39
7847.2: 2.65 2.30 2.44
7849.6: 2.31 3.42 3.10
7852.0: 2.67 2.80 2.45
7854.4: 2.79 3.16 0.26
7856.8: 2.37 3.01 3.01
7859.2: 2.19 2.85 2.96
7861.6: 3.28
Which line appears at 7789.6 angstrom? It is [N II] 6583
